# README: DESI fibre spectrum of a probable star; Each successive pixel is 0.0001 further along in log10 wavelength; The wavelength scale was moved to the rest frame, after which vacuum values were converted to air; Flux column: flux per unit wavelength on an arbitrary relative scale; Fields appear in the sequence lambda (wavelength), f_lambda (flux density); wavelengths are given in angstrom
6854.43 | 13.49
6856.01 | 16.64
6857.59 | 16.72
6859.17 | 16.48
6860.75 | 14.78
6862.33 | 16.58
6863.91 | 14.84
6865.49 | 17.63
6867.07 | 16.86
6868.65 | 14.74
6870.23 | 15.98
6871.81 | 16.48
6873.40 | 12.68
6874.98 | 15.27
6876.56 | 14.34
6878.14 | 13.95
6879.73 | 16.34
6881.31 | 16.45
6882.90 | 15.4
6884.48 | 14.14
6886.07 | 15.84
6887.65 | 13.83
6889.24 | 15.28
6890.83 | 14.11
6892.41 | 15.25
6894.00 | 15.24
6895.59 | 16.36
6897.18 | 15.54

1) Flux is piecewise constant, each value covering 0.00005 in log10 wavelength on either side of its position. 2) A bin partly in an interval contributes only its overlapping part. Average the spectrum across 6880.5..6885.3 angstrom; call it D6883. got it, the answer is 15.3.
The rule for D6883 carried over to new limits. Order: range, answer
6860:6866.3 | 16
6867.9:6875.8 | 15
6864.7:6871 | 16.3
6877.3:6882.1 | 15.6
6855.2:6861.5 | 16.1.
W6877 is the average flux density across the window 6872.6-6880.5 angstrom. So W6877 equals 14.5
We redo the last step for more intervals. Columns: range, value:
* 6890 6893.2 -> 14.7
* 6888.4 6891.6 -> 14.7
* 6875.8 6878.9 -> 14.2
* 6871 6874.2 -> 14.6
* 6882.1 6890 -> 14.9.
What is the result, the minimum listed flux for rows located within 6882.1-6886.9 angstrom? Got 14.14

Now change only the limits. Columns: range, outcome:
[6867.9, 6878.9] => 12.68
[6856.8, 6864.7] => 14.78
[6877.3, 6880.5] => 13.95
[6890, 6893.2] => 14.11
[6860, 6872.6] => 14.74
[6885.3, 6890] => 13.83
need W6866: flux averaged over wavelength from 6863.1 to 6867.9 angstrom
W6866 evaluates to 16.4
